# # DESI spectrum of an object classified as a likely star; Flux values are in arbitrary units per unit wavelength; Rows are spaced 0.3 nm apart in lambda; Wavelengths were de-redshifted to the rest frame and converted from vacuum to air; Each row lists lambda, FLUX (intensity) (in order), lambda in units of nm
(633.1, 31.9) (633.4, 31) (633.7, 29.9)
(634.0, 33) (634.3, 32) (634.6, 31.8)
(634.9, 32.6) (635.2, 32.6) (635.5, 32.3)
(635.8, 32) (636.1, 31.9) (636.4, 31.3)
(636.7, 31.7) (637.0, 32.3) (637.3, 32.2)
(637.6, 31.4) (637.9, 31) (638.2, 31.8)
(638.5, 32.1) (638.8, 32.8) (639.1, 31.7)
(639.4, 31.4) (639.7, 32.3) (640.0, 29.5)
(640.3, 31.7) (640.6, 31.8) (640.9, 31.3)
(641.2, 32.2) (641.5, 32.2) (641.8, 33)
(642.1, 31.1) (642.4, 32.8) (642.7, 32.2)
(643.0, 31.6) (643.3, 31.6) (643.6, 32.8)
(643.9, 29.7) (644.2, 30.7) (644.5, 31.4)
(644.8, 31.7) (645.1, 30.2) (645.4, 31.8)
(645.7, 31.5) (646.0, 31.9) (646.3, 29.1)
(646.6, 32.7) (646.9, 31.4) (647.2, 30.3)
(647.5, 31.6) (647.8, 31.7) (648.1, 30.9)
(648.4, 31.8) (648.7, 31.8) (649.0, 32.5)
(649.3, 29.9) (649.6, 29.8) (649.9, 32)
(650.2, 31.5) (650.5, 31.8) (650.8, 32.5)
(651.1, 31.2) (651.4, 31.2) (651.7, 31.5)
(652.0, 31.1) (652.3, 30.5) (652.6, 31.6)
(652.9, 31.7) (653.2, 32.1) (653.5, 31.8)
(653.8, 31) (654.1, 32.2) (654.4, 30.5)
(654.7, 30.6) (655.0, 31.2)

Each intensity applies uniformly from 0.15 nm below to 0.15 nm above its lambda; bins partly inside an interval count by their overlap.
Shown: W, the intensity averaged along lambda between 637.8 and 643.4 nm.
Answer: 31.8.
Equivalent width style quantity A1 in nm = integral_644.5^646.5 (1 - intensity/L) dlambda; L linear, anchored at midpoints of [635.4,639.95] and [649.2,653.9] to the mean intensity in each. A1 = 0.029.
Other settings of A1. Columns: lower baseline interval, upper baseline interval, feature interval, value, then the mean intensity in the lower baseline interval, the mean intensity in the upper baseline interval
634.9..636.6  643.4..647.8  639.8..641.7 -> 0.007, 32.1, 31.2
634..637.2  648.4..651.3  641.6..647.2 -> 0.039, 32.1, 31.5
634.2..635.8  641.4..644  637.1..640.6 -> 0.048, 32.2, 31.9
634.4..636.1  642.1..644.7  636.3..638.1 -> 0.023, 32.2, 31.6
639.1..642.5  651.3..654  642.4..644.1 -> 0.000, 31.7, 31.4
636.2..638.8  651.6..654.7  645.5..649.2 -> 0.012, 31.8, 31.4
